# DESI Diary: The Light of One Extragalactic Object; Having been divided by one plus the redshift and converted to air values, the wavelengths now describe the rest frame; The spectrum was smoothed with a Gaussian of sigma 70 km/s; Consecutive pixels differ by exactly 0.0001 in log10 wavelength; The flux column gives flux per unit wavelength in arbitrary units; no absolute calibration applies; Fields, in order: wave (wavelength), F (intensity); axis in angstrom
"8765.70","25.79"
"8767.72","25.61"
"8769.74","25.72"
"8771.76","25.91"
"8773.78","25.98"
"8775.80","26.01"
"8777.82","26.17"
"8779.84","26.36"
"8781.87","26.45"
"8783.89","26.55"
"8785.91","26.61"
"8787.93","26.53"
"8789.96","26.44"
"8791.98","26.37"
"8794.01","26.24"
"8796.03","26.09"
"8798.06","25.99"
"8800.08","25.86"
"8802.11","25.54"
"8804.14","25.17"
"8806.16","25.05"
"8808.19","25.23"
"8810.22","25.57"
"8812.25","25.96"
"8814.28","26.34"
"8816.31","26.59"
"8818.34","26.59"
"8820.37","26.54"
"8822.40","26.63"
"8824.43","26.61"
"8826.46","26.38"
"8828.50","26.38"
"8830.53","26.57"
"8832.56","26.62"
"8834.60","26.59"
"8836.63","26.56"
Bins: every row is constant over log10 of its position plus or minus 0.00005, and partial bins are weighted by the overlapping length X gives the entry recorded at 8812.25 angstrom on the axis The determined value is 25.96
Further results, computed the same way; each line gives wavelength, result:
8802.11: 25.54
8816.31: 26.59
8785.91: 26.61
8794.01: 26.24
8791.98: 26.37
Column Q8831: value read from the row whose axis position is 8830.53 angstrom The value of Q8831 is 26.57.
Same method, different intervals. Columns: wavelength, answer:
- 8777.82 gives 26.17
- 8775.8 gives 26.01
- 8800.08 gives 25.86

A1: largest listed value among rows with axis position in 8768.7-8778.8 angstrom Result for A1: 26.17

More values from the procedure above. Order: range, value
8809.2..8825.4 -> 26.63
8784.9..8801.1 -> 26.61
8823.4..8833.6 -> 26.62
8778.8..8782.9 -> 26.45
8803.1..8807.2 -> 25.17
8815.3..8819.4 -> 26.59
